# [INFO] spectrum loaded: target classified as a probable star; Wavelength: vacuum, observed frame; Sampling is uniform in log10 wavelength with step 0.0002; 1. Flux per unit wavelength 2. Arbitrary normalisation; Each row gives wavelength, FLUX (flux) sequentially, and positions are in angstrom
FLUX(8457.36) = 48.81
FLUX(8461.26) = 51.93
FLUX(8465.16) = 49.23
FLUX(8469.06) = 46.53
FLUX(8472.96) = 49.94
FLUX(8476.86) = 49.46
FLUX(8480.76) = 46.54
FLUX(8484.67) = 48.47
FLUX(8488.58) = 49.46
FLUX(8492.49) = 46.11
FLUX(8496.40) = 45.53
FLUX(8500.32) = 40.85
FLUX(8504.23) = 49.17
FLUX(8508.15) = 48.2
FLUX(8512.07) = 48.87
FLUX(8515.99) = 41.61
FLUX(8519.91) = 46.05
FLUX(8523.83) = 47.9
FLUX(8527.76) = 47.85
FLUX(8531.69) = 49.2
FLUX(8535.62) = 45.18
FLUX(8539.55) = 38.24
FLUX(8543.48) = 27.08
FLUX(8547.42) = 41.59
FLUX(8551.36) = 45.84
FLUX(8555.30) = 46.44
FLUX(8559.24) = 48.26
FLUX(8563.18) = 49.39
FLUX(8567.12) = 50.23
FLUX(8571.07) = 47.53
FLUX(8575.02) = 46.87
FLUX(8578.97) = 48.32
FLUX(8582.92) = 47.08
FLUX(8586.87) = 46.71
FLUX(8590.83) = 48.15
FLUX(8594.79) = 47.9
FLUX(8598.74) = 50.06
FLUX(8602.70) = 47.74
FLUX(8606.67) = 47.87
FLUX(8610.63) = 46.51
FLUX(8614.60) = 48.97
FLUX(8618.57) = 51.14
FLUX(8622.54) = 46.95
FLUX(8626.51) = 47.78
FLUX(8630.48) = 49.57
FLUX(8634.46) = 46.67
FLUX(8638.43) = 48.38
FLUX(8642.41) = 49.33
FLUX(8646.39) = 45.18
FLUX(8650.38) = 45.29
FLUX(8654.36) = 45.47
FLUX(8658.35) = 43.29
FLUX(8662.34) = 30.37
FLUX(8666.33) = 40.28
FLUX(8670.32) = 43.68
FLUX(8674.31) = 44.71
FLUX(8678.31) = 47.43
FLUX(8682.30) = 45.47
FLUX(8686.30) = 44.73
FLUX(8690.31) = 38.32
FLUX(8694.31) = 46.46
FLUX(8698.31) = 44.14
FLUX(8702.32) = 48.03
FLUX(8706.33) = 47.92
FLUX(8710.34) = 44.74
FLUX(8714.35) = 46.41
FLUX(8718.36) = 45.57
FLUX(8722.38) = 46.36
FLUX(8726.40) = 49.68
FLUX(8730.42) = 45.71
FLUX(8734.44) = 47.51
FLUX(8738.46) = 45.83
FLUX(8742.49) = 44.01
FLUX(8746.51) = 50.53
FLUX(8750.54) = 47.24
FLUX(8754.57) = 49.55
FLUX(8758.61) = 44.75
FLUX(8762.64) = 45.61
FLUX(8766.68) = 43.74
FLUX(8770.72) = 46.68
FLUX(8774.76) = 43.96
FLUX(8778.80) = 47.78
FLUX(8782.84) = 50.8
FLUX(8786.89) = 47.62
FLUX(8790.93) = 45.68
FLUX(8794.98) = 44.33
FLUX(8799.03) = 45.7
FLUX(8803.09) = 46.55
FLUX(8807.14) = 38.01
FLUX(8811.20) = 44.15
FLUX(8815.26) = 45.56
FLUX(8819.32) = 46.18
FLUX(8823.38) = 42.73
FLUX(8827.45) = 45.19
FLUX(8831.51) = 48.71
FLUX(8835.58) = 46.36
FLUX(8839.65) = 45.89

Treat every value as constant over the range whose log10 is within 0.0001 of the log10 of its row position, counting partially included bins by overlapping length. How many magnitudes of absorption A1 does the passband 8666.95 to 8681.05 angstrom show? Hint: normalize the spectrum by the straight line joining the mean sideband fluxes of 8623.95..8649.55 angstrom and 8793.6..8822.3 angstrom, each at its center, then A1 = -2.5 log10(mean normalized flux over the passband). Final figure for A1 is 0.05 mag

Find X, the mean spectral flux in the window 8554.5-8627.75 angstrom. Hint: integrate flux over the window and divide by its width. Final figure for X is 48.1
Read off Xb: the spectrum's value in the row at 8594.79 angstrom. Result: 47.9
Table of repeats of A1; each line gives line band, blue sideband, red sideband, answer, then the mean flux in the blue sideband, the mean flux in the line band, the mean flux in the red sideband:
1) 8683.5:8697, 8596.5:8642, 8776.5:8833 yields 0.09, 48.4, 43.4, 45.6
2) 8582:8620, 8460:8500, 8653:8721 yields -0.06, 47.9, 48.2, 44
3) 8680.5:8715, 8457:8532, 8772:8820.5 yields 0.03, 47.5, 45.1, 45.5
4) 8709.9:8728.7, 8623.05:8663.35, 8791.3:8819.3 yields -0.04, 45.6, 46.7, 44.3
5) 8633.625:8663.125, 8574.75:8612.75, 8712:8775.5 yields 0.06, 47.8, 44.7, 46.5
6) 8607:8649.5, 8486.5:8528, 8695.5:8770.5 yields -0.03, 46.5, 48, 46.5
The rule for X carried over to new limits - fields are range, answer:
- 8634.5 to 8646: 48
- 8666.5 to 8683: 44.8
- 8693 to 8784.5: 46.6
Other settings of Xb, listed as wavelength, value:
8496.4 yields 45.53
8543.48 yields 27.08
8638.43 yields 48.38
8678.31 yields 47.43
